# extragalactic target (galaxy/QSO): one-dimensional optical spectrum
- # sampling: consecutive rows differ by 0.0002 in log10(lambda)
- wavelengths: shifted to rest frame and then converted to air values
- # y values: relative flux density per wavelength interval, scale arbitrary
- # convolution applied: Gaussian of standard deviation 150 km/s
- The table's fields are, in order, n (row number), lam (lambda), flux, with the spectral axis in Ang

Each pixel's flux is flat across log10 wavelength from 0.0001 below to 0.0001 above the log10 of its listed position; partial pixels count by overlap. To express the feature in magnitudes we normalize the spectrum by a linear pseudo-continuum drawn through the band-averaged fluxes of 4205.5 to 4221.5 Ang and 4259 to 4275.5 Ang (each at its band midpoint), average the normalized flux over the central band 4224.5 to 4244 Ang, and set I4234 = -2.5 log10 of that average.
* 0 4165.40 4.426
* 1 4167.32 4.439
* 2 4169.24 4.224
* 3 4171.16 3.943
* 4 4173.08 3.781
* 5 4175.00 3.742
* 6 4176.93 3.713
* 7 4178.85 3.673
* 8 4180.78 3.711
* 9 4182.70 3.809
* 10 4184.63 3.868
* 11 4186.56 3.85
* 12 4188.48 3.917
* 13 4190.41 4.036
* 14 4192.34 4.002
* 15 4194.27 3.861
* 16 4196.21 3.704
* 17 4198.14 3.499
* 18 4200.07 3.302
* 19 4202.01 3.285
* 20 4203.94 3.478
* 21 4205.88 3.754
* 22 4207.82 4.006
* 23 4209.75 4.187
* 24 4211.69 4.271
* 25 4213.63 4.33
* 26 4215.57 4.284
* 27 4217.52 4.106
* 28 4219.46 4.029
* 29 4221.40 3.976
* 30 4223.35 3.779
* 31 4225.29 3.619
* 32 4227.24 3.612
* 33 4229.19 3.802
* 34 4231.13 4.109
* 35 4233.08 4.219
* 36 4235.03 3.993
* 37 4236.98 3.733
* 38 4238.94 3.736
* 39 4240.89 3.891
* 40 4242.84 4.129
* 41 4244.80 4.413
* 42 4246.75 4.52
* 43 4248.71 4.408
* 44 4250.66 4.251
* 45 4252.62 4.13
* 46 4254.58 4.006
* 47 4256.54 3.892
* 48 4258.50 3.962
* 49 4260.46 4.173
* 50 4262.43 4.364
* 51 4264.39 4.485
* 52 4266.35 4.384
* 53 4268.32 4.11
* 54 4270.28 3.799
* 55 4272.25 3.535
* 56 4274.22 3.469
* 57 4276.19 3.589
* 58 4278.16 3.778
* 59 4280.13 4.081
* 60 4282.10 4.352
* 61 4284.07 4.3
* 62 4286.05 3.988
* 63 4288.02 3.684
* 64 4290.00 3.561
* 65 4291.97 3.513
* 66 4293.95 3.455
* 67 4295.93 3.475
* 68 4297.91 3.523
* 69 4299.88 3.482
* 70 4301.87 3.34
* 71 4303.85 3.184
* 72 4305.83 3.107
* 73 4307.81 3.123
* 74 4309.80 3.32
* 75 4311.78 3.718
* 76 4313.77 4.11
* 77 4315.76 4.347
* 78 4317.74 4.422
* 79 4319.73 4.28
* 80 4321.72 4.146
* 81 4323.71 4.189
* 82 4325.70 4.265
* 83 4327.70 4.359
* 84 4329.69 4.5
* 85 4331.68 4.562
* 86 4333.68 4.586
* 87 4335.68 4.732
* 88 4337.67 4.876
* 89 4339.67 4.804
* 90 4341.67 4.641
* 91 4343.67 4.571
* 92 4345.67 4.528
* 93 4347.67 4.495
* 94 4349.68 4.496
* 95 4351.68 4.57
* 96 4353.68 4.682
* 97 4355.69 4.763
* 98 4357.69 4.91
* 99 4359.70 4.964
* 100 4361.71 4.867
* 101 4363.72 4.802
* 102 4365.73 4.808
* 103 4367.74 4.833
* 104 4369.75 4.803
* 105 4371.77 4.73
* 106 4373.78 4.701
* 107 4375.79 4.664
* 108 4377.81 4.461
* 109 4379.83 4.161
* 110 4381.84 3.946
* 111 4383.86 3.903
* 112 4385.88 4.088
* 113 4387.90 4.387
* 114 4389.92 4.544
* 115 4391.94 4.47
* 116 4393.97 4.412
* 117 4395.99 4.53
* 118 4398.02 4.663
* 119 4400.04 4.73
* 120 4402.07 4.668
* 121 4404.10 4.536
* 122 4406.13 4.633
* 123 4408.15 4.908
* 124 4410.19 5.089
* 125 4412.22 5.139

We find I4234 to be 0.054 mag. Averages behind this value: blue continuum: 4.13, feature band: 3.89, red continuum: 4.03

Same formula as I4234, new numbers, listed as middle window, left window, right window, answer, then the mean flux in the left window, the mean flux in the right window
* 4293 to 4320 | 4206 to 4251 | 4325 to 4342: 0.23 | 4.05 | 4.59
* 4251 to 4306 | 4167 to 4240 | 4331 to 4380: 0.12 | 3.87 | 4.69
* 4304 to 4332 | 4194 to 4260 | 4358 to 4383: 0.10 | 3.95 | 4.65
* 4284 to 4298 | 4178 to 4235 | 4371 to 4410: 0.14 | 3.87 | 4.49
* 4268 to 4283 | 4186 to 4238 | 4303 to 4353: 0.07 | 3.88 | 4.24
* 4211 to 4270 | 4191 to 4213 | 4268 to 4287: -0.07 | 3.77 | 3.89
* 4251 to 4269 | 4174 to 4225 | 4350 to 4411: -0.02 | 3.85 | 4.6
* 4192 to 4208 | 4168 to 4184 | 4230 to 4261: 0.09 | 3.84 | 4.1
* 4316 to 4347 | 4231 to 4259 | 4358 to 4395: -0.03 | 4.09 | 4.54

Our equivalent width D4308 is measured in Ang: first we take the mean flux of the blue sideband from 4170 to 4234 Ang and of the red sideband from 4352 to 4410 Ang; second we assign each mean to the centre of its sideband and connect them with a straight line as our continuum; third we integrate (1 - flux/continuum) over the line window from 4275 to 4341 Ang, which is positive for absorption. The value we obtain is 5.15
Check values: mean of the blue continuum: 3.86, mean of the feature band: 3.97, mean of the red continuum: 4.6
